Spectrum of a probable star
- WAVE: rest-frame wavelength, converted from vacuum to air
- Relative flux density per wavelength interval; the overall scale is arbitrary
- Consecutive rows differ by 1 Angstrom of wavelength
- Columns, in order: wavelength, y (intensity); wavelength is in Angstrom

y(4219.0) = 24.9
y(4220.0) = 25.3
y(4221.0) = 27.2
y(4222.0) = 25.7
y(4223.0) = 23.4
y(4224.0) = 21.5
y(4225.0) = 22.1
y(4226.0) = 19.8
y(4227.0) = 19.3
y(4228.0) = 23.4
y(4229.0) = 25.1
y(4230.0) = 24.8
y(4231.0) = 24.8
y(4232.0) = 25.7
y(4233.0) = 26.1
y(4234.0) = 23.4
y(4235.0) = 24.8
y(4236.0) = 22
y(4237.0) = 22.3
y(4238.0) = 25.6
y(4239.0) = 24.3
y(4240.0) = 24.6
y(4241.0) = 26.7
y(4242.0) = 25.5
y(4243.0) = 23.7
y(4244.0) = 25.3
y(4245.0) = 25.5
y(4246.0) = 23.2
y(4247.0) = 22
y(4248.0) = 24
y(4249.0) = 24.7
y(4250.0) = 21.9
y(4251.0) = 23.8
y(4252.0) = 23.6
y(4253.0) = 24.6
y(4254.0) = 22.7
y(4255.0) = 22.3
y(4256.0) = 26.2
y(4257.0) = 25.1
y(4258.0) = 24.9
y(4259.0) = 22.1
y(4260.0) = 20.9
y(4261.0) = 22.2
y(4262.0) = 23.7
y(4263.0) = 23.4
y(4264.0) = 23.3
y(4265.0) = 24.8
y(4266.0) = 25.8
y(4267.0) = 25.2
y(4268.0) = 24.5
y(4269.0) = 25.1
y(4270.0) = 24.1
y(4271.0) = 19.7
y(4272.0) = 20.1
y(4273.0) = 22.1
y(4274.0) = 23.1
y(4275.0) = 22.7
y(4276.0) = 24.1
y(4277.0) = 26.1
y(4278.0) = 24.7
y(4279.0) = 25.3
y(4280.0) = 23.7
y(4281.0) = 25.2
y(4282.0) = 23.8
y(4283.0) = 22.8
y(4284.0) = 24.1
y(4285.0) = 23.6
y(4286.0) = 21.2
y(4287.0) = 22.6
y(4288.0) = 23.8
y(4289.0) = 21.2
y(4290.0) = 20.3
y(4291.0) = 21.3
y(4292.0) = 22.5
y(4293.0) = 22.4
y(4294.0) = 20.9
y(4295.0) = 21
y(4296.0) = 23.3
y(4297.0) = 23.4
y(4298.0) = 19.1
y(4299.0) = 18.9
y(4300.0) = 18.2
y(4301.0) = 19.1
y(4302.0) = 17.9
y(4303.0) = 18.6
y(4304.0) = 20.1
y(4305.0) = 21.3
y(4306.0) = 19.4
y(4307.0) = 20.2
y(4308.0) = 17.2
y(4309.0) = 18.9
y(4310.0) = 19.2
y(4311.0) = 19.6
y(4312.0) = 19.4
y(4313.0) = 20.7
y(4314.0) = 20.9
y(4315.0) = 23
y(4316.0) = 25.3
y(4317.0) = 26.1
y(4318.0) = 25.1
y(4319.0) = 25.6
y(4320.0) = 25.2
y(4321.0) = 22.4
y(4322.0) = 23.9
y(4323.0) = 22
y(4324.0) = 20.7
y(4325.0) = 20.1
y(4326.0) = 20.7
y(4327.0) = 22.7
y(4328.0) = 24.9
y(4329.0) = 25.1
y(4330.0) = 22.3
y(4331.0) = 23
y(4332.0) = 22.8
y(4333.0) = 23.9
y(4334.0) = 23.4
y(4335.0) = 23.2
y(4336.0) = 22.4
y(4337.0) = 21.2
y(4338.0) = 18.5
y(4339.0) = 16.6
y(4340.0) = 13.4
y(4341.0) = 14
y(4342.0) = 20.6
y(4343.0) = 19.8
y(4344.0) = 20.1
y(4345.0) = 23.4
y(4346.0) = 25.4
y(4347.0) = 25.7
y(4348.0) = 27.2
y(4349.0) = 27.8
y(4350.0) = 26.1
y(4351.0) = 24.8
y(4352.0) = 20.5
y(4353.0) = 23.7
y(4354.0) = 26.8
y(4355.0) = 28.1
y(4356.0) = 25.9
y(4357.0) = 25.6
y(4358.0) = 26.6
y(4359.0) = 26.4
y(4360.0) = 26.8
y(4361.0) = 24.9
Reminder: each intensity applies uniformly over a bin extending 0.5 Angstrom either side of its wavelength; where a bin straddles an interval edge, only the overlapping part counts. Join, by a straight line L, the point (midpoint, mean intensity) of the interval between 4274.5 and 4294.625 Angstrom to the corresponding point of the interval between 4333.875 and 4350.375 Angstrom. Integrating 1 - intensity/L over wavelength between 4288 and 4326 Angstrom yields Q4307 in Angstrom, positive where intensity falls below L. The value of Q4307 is 2.2 Angstrom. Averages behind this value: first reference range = 23.1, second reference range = 21.6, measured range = 21.2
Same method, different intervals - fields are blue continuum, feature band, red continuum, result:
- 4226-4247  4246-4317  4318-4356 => 3.5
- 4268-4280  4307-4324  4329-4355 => 0.6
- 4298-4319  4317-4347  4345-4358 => 1.6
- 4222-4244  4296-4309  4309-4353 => 1.8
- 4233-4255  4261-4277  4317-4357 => 0.1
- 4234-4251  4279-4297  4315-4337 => 0.8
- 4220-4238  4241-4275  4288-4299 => -1.4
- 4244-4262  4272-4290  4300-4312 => -1.8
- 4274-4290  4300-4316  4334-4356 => 2.3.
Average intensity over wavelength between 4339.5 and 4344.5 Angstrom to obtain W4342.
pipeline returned 17.6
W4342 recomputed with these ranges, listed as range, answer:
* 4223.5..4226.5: 21.1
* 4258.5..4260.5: 21.5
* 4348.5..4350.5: 27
